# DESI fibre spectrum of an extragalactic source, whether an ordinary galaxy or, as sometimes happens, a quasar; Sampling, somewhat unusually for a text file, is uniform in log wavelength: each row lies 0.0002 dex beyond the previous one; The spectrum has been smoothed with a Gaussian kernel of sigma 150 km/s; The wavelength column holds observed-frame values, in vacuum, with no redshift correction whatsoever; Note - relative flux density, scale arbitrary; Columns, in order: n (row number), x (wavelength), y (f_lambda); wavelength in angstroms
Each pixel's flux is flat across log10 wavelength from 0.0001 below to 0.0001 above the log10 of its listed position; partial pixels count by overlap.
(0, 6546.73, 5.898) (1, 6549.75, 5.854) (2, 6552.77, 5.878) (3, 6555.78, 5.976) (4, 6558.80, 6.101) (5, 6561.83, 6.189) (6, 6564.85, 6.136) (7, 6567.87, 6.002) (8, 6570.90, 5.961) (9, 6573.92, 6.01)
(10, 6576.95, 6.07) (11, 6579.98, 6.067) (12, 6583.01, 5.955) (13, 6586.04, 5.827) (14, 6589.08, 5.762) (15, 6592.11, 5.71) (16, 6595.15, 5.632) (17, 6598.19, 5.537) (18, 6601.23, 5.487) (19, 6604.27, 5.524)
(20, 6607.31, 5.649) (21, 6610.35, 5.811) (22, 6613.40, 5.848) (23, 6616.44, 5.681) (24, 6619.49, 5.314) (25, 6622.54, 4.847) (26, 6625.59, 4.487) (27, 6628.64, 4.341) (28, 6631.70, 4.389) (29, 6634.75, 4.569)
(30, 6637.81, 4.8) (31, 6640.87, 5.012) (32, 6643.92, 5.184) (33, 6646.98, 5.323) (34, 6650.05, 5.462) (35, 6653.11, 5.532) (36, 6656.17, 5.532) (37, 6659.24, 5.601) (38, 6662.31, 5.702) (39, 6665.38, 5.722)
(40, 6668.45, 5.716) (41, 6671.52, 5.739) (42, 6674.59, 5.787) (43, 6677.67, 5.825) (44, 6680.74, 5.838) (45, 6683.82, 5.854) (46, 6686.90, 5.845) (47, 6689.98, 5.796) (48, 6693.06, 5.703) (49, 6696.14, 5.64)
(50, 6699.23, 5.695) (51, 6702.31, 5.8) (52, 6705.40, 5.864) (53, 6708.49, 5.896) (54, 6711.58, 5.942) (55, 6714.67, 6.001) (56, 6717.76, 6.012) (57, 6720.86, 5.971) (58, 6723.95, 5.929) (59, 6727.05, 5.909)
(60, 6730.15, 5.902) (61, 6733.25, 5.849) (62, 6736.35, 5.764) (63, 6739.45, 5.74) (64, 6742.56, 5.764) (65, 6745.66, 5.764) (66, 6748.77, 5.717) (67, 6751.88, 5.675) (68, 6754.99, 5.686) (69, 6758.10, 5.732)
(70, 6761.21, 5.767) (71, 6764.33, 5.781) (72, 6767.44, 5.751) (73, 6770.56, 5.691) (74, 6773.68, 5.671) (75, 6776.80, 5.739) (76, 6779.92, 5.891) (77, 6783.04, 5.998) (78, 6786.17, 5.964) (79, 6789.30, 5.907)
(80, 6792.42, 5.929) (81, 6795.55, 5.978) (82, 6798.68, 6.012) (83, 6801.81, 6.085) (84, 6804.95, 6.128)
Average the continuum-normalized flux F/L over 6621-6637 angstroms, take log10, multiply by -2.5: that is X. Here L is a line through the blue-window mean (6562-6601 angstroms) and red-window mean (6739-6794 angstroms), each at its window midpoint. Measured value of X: 0.278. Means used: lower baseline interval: 5.89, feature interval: 4.54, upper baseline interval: 5.79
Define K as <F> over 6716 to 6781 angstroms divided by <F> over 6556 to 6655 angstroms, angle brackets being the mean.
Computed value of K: 1.05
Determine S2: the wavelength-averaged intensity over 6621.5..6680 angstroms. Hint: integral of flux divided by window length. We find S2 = 5.25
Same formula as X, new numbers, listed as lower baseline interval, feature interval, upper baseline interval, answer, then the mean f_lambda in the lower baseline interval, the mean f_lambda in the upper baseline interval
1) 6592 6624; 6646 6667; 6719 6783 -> 0.01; 5.54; 5.79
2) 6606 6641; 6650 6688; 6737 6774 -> -0.08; 5.06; 5.73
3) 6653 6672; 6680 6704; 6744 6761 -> -0.02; 5.65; 5.72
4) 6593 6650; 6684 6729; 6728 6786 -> -0.06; 5.2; 5.78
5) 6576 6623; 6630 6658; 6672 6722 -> 0.13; 5.68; 5.84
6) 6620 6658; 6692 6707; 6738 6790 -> -0.07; 4.97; 5.78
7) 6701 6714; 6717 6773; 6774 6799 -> 0.02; 5.88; 5.91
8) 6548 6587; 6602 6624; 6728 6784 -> 0.08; 6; 5.77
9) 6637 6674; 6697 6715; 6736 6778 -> -0.05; 5.47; 5.73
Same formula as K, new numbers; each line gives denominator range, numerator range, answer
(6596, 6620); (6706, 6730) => 1.06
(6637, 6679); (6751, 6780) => 1.04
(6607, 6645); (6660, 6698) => 1.14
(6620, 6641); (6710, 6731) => 1.28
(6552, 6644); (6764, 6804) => 1.06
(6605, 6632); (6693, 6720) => 1.13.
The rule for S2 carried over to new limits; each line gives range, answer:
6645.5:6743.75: 5.77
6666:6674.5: 5.74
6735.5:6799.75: 5.8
